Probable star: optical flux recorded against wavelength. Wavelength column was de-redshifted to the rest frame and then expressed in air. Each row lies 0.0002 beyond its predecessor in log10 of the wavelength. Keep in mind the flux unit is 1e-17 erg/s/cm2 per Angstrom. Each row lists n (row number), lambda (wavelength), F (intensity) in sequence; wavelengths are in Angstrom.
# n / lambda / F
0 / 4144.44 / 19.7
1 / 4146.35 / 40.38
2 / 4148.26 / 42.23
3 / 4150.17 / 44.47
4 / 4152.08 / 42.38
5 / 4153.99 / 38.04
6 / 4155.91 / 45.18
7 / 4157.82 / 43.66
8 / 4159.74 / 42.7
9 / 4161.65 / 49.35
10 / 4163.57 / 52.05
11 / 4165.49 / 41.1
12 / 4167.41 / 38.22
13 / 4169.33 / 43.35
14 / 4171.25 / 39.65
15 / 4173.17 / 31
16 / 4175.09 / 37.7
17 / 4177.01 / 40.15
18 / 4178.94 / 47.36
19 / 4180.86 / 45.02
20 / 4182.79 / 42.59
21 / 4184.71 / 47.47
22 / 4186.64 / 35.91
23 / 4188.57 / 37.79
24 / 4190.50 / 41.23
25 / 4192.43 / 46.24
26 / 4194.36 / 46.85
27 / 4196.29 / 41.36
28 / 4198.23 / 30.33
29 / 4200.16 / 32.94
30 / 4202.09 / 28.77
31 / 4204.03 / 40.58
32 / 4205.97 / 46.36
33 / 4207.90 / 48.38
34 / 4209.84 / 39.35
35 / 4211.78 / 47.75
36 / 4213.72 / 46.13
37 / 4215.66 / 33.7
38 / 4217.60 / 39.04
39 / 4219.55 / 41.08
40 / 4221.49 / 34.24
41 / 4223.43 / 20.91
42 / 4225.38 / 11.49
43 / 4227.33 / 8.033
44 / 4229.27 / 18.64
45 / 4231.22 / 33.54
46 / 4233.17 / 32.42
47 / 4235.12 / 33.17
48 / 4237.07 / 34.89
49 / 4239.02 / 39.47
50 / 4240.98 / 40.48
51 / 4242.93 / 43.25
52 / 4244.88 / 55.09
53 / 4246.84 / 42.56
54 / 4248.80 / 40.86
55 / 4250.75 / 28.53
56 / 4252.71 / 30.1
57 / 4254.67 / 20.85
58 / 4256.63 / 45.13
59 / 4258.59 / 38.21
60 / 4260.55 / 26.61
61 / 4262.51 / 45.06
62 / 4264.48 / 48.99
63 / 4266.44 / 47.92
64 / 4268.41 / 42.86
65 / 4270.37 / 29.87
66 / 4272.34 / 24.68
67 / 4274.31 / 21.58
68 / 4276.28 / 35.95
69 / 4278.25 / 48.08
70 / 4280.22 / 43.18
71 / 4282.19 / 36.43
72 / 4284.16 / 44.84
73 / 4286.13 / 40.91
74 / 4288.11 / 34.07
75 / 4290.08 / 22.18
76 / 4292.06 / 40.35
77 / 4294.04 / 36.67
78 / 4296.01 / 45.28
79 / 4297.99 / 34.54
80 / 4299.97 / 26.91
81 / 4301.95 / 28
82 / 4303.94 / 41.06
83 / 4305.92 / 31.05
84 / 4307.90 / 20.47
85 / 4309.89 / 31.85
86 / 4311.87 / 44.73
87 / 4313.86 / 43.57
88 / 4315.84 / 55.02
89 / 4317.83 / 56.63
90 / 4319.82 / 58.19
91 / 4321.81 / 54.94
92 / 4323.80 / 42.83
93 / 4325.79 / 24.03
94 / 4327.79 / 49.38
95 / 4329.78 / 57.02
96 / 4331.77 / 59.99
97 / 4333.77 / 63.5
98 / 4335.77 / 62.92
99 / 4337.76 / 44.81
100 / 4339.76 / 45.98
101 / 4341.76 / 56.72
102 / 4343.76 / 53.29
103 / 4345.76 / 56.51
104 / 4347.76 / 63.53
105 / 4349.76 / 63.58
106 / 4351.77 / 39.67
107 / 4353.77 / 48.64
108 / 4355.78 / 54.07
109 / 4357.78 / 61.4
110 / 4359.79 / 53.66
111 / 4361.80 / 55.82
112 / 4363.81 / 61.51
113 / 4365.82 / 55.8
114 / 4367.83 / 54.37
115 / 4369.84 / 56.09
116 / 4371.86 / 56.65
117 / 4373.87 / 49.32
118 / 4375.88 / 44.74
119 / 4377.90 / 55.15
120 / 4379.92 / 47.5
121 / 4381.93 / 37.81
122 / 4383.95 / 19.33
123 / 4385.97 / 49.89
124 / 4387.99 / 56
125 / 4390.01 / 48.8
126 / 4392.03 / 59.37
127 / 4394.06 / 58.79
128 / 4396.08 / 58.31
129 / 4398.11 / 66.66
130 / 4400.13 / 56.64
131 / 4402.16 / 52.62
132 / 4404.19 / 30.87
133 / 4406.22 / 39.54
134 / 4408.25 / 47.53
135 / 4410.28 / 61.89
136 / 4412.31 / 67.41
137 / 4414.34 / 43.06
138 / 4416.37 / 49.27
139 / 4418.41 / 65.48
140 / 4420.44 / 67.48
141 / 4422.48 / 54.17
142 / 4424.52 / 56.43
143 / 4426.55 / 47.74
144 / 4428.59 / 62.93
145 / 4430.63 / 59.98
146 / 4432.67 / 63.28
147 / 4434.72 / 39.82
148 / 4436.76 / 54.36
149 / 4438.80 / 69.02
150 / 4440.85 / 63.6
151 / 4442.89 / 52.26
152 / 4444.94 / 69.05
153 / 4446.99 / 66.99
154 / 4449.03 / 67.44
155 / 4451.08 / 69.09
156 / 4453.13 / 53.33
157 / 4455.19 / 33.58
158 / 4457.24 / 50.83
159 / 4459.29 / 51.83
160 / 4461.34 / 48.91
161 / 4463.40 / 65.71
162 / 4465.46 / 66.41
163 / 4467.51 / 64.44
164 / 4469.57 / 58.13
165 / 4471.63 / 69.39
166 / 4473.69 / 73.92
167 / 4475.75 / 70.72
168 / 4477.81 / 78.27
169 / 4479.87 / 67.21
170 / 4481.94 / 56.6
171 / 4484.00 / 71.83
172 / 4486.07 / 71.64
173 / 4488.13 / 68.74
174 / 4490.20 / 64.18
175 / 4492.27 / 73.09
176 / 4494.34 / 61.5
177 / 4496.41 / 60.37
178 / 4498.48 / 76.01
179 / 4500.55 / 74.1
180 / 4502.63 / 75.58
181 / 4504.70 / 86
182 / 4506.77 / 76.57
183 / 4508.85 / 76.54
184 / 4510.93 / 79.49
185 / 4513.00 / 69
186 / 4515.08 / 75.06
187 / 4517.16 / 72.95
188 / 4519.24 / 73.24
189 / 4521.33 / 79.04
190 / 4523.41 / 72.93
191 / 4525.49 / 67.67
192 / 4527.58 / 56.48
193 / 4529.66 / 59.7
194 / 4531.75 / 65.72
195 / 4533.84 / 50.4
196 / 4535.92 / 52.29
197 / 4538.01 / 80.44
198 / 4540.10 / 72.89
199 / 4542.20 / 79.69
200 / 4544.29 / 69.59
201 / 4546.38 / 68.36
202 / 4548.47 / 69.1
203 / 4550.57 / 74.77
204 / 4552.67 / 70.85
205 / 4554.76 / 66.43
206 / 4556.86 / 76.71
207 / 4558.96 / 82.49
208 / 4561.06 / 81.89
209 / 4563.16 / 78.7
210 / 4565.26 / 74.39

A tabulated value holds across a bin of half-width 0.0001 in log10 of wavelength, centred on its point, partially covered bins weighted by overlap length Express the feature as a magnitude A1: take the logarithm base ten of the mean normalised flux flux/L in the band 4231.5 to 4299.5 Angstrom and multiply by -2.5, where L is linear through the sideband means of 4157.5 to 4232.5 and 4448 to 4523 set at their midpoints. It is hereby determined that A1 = 0.21 mag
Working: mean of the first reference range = 38.2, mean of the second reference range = 67.6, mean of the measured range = 37.4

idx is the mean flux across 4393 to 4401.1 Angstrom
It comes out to 60.1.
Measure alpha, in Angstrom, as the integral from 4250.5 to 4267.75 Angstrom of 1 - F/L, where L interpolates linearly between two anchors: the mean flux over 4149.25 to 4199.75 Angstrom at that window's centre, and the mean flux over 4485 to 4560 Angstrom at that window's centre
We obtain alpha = 4.11 Angstrom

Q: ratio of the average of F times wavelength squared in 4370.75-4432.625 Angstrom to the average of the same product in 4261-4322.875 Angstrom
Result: 1.4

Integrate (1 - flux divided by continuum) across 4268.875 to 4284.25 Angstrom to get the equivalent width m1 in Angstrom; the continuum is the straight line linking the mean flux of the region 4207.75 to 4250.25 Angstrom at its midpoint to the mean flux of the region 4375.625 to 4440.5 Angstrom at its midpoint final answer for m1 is 1.8 Angstrom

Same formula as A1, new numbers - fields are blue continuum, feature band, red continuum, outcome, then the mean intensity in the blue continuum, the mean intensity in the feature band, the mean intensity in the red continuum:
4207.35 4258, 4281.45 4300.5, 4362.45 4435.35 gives 0.132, 34.9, 36.4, 52.9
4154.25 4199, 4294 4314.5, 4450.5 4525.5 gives 0.450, 42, 34.7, 67.7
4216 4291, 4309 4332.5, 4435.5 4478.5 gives -0.104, 34.9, 48.1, 61.5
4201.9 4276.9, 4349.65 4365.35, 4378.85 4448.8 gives -0.126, 35.6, 54.3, 54.4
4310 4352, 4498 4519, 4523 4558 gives -0.163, 52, 76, 67.8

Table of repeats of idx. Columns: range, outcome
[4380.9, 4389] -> 40.8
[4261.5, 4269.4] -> 46.1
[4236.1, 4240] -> 37.2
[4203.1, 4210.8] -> 43.7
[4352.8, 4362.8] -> 54.7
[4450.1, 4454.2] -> 60.8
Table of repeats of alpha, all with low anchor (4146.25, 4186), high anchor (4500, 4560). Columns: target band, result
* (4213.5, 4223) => 1.92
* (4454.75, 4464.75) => 2.16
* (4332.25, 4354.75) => 0.81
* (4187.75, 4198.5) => 0.81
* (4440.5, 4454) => 0.36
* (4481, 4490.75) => 0.17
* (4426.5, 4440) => 1.34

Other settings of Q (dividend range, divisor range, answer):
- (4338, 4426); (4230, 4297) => 1.50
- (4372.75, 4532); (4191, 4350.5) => 1.65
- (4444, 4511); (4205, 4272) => 2.05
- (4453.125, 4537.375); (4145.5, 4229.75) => 1.97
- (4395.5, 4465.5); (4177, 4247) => 1.66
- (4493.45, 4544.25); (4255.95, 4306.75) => 2.13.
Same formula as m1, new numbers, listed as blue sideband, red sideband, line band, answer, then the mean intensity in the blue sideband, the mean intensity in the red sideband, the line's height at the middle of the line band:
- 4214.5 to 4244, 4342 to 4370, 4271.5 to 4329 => 8.0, 31.1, 55.6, 44.8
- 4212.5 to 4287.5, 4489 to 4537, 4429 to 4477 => 1.2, 35.5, 69.5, 61.7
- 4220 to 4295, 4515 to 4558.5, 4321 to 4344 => -3.7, 34.9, 69.3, 44.1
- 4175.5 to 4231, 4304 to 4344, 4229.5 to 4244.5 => 1.3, 37.1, 47.6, 40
